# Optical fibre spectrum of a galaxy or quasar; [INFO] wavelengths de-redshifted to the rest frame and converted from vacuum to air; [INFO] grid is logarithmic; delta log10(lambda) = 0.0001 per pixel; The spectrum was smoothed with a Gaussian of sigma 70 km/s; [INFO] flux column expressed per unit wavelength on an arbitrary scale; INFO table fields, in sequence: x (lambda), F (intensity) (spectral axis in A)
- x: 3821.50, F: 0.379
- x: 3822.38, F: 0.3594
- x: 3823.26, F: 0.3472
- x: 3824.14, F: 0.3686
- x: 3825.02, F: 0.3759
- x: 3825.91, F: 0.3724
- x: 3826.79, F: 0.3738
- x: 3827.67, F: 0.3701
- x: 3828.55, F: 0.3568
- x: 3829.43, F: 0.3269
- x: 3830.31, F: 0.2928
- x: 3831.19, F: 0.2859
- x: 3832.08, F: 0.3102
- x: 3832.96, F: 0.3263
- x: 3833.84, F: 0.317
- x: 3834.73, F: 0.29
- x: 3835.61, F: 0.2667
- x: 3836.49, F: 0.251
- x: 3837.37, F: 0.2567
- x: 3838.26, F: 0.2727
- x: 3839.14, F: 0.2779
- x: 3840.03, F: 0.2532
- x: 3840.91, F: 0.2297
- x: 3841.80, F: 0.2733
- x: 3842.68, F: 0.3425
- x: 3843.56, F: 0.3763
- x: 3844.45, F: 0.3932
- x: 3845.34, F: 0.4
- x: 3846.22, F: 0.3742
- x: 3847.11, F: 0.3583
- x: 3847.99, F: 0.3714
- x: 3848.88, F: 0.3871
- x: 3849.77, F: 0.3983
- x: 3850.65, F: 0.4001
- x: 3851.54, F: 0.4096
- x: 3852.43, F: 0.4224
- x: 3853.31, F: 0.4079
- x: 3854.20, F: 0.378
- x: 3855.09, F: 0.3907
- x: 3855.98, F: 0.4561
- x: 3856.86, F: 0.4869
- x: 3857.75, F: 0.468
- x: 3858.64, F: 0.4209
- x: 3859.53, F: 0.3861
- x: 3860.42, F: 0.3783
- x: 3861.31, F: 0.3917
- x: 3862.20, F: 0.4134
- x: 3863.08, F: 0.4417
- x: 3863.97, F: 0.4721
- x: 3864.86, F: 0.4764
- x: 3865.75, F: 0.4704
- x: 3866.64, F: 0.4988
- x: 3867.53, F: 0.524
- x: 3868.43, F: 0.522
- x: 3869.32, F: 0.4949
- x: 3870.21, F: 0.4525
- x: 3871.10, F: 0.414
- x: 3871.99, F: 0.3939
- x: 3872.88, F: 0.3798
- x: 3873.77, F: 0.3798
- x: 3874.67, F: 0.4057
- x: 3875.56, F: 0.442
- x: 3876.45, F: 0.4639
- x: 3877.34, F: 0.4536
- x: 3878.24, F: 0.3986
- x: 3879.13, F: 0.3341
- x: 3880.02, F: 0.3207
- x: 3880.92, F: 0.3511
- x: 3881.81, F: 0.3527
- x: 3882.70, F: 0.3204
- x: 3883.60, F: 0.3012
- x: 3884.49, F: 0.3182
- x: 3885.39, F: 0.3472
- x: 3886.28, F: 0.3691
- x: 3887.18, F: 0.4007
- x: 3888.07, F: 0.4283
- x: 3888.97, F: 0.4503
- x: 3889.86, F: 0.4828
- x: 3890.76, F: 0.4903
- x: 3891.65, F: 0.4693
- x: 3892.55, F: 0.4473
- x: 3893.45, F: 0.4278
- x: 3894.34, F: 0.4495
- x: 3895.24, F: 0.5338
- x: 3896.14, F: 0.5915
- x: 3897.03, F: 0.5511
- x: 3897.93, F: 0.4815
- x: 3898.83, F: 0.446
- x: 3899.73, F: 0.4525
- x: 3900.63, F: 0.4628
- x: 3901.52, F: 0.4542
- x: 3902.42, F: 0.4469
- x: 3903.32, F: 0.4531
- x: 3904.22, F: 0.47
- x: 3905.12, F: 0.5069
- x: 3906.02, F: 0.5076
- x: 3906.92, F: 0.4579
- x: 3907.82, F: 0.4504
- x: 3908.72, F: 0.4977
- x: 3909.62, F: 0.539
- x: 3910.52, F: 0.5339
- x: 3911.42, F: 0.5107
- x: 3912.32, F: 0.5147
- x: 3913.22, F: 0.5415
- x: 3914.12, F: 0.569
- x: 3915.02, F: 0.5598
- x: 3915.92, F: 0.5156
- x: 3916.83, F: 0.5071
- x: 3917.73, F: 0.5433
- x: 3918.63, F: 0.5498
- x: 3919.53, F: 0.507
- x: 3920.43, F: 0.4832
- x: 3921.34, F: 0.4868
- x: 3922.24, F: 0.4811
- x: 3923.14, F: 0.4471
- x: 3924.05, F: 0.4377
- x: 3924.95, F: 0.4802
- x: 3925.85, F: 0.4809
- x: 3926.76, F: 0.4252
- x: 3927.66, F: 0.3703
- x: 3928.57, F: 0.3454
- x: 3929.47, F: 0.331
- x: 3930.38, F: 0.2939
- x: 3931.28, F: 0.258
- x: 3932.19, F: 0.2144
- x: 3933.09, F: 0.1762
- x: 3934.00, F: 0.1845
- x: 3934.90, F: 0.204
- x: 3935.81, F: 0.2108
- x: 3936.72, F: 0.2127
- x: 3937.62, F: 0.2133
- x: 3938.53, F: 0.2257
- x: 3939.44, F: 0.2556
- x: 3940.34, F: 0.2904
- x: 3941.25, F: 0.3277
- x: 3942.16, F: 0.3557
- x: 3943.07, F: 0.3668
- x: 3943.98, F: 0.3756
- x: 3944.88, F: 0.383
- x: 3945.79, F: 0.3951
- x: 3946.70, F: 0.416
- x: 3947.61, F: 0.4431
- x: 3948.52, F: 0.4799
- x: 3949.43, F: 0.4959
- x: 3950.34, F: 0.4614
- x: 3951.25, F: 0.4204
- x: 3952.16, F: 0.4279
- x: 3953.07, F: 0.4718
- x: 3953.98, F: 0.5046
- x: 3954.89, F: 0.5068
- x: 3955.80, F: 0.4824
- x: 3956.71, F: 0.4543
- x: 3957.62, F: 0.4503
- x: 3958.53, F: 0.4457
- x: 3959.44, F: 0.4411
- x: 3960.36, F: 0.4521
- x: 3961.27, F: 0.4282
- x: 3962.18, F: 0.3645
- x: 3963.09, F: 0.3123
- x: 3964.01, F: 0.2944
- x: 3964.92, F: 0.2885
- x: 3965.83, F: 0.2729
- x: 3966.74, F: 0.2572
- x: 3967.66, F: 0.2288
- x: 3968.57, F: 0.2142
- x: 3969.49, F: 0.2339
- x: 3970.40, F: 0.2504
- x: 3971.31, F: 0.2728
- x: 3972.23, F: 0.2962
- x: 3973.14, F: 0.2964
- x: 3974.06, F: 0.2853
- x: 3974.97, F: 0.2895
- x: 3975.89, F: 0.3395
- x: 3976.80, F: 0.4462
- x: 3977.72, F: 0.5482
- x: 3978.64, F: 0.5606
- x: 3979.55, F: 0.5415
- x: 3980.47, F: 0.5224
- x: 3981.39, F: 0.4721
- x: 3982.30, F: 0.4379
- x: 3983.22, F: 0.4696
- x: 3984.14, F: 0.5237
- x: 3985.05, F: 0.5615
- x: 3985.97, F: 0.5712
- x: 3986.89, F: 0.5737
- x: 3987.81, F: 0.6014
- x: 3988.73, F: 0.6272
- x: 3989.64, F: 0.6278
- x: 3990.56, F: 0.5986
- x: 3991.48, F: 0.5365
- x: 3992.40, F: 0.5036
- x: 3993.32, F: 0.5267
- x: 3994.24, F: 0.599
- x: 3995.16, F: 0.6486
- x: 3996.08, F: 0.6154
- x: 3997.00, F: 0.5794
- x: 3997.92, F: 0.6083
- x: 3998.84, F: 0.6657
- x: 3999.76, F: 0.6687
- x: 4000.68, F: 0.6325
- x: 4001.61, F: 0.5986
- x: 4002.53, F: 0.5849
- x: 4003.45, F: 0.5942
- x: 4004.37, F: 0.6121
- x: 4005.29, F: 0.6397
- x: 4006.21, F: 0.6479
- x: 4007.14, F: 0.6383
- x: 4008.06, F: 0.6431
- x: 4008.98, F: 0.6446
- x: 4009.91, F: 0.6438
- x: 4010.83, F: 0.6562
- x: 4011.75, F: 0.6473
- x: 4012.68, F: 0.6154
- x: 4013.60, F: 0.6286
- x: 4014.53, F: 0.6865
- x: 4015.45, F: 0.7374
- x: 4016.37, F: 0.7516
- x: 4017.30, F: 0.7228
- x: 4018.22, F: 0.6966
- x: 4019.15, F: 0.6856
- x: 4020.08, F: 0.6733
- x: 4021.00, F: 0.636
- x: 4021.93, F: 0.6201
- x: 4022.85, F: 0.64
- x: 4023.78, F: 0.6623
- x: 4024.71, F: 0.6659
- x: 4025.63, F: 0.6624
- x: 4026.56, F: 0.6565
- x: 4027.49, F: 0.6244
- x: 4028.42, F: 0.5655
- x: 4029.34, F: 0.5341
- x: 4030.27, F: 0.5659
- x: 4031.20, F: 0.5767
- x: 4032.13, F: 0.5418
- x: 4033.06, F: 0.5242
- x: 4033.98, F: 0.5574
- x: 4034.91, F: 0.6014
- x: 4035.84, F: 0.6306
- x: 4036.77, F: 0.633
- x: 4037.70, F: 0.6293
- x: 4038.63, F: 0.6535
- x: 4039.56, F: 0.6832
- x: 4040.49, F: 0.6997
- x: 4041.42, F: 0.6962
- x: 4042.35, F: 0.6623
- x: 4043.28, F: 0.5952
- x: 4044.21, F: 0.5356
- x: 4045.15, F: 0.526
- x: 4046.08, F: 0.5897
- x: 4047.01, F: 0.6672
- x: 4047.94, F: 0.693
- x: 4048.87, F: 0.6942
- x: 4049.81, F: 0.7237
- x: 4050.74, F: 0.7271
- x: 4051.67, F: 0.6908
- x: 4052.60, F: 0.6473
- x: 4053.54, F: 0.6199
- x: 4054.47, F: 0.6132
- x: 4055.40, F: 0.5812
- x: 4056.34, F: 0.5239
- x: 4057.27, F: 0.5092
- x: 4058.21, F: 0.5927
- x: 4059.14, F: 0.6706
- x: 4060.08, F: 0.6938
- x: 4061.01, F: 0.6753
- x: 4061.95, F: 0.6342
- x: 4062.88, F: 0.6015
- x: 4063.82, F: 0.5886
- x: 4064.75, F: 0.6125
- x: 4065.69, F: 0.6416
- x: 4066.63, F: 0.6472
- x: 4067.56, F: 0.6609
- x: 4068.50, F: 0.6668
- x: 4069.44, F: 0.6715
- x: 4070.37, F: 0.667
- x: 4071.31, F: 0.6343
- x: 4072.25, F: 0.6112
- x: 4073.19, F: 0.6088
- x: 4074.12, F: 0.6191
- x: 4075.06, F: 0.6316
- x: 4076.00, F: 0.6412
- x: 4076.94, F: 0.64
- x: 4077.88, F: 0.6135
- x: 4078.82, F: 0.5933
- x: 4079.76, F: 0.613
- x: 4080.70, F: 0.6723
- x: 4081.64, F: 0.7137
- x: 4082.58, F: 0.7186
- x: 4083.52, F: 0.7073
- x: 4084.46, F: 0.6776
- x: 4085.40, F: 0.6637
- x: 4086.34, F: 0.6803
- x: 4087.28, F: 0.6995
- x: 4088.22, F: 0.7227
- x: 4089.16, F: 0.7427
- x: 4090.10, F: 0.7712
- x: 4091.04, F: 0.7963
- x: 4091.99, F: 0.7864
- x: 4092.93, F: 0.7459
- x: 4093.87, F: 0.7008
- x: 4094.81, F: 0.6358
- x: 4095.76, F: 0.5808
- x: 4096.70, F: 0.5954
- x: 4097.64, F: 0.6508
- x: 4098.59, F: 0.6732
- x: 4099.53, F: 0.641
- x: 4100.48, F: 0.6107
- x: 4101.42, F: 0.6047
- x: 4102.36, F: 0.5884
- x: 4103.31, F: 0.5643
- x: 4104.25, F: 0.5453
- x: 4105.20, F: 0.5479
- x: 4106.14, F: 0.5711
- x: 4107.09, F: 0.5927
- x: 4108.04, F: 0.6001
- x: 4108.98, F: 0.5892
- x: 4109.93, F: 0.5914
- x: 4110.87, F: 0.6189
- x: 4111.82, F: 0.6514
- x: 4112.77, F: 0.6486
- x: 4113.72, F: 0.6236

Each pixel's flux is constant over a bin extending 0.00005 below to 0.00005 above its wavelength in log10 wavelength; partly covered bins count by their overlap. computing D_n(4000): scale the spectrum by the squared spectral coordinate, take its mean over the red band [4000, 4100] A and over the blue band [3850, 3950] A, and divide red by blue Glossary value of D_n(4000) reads 1.66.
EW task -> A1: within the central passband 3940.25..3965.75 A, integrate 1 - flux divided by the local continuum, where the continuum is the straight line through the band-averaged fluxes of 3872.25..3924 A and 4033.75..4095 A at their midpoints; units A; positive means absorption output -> 5.4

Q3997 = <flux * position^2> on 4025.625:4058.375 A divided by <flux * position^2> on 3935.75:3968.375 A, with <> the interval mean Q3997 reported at 1.73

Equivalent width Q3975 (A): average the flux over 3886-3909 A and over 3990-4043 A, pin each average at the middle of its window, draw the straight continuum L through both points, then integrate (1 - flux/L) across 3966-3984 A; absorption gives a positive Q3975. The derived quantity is 6.5 A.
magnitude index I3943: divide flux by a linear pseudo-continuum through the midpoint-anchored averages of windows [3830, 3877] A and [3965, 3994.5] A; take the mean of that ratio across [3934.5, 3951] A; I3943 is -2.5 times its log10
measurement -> 0.23 mag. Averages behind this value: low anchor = 0.385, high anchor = 0.437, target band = 0.341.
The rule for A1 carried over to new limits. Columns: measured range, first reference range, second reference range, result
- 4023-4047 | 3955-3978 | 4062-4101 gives -3.5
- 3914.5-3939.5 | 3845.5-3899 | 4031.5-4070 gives 5.7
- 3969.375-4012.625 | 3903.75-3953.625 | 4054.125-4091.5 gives -1.6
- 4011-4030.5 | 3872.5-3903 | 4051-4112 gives -2.7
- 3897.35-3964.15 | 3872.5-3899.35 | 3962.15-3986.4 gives -3.5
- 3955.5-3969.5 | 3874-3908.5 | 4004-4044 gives 4.9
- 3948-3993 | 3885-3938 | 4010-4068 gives 8.2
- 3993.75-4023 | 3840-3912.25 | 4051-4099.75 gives -3.4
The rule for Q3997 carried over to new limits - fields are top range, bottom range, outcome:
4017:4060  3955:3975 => 1.94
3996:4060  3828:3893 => 1.79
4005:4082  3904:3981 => 1.68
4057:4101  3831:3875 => 1.92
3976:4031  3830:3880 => 1.70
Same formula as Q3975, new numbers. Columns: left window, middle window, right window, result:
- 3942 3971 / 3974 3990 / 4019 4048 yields -1.3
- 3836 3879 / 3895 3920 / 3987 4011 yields -1.7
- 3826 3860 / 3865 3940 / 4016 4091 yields 1.2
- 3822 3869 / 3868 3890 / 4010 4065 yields 1.1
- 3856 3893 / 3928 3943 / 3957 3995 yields 5.9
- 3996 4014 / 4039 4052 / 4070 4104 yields -0.2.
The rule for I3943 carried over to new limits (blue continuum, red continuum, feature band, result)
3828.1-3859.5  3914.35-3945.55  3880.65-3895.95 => -0.147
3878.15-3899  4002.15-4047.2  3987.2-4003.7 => -0.026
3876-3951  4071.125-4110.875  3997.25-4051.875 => -0.142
